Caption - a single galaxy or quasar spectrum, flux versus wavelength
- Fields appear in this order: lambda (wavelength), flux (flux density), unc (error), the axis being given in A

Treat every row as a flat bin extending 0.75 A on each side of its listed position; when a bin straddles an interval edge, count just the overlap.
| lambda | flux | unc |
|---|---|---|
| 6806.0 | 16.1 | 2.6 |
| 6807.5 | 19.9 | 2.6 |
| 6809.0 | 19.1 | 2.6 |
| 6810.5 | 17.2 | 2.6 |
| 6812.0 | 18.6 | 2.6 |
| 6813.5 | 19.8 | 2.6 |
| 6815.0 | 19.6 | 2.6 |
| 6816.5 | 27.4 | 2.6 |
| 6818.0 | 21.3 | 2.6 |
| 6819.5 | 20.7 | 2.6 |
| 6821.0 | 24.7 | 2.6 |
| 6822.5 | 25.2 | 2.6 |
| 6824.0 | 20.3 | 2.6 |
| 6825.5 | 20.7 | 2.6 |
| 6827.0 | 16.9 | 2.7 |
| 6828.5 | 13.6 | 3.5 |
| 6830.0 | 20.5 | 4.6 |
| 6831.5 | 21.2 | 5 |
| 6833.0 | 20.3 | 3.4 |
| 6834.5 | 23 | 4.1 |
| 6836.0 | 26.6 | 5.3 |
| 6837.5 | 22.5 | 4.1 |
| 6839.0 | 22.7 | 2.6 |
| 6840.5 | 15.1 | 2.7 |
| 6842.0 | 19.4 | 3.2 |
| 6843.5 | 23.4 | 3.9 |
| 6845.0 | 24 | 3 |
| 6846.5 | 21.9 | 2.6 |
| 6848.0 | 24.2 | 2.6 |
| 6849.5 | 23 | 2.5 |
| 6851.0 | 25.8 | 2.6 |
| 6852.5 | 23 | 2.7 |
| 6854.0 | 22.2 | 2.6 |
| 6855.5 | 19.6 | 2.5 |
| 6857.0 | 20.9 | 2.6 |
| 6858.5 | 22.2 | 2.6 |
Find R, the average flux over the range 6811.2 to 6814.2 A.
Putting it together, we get 19.2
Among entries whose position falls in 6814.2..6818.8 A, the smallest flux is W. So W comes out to 19.6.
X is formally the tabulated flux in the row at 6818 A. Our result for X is 21.3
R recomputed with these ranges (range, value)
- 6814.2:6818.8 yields 22.7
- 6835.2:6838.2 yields 24.6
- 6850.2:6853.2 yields 24.4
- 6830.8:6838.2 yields 22.7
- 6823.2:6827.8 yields 19.3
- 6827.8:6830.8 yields 17.2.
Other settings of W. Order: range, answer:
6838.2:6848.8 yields 15.1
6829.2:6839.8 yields 20.3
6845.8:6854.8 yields 21.9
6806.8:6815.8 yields 17.2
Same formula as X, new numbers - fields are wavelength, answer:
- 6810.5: 17.2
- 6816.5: 27.4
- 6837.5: 22.5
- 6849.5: 23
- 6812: 18.6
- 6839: 22.7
